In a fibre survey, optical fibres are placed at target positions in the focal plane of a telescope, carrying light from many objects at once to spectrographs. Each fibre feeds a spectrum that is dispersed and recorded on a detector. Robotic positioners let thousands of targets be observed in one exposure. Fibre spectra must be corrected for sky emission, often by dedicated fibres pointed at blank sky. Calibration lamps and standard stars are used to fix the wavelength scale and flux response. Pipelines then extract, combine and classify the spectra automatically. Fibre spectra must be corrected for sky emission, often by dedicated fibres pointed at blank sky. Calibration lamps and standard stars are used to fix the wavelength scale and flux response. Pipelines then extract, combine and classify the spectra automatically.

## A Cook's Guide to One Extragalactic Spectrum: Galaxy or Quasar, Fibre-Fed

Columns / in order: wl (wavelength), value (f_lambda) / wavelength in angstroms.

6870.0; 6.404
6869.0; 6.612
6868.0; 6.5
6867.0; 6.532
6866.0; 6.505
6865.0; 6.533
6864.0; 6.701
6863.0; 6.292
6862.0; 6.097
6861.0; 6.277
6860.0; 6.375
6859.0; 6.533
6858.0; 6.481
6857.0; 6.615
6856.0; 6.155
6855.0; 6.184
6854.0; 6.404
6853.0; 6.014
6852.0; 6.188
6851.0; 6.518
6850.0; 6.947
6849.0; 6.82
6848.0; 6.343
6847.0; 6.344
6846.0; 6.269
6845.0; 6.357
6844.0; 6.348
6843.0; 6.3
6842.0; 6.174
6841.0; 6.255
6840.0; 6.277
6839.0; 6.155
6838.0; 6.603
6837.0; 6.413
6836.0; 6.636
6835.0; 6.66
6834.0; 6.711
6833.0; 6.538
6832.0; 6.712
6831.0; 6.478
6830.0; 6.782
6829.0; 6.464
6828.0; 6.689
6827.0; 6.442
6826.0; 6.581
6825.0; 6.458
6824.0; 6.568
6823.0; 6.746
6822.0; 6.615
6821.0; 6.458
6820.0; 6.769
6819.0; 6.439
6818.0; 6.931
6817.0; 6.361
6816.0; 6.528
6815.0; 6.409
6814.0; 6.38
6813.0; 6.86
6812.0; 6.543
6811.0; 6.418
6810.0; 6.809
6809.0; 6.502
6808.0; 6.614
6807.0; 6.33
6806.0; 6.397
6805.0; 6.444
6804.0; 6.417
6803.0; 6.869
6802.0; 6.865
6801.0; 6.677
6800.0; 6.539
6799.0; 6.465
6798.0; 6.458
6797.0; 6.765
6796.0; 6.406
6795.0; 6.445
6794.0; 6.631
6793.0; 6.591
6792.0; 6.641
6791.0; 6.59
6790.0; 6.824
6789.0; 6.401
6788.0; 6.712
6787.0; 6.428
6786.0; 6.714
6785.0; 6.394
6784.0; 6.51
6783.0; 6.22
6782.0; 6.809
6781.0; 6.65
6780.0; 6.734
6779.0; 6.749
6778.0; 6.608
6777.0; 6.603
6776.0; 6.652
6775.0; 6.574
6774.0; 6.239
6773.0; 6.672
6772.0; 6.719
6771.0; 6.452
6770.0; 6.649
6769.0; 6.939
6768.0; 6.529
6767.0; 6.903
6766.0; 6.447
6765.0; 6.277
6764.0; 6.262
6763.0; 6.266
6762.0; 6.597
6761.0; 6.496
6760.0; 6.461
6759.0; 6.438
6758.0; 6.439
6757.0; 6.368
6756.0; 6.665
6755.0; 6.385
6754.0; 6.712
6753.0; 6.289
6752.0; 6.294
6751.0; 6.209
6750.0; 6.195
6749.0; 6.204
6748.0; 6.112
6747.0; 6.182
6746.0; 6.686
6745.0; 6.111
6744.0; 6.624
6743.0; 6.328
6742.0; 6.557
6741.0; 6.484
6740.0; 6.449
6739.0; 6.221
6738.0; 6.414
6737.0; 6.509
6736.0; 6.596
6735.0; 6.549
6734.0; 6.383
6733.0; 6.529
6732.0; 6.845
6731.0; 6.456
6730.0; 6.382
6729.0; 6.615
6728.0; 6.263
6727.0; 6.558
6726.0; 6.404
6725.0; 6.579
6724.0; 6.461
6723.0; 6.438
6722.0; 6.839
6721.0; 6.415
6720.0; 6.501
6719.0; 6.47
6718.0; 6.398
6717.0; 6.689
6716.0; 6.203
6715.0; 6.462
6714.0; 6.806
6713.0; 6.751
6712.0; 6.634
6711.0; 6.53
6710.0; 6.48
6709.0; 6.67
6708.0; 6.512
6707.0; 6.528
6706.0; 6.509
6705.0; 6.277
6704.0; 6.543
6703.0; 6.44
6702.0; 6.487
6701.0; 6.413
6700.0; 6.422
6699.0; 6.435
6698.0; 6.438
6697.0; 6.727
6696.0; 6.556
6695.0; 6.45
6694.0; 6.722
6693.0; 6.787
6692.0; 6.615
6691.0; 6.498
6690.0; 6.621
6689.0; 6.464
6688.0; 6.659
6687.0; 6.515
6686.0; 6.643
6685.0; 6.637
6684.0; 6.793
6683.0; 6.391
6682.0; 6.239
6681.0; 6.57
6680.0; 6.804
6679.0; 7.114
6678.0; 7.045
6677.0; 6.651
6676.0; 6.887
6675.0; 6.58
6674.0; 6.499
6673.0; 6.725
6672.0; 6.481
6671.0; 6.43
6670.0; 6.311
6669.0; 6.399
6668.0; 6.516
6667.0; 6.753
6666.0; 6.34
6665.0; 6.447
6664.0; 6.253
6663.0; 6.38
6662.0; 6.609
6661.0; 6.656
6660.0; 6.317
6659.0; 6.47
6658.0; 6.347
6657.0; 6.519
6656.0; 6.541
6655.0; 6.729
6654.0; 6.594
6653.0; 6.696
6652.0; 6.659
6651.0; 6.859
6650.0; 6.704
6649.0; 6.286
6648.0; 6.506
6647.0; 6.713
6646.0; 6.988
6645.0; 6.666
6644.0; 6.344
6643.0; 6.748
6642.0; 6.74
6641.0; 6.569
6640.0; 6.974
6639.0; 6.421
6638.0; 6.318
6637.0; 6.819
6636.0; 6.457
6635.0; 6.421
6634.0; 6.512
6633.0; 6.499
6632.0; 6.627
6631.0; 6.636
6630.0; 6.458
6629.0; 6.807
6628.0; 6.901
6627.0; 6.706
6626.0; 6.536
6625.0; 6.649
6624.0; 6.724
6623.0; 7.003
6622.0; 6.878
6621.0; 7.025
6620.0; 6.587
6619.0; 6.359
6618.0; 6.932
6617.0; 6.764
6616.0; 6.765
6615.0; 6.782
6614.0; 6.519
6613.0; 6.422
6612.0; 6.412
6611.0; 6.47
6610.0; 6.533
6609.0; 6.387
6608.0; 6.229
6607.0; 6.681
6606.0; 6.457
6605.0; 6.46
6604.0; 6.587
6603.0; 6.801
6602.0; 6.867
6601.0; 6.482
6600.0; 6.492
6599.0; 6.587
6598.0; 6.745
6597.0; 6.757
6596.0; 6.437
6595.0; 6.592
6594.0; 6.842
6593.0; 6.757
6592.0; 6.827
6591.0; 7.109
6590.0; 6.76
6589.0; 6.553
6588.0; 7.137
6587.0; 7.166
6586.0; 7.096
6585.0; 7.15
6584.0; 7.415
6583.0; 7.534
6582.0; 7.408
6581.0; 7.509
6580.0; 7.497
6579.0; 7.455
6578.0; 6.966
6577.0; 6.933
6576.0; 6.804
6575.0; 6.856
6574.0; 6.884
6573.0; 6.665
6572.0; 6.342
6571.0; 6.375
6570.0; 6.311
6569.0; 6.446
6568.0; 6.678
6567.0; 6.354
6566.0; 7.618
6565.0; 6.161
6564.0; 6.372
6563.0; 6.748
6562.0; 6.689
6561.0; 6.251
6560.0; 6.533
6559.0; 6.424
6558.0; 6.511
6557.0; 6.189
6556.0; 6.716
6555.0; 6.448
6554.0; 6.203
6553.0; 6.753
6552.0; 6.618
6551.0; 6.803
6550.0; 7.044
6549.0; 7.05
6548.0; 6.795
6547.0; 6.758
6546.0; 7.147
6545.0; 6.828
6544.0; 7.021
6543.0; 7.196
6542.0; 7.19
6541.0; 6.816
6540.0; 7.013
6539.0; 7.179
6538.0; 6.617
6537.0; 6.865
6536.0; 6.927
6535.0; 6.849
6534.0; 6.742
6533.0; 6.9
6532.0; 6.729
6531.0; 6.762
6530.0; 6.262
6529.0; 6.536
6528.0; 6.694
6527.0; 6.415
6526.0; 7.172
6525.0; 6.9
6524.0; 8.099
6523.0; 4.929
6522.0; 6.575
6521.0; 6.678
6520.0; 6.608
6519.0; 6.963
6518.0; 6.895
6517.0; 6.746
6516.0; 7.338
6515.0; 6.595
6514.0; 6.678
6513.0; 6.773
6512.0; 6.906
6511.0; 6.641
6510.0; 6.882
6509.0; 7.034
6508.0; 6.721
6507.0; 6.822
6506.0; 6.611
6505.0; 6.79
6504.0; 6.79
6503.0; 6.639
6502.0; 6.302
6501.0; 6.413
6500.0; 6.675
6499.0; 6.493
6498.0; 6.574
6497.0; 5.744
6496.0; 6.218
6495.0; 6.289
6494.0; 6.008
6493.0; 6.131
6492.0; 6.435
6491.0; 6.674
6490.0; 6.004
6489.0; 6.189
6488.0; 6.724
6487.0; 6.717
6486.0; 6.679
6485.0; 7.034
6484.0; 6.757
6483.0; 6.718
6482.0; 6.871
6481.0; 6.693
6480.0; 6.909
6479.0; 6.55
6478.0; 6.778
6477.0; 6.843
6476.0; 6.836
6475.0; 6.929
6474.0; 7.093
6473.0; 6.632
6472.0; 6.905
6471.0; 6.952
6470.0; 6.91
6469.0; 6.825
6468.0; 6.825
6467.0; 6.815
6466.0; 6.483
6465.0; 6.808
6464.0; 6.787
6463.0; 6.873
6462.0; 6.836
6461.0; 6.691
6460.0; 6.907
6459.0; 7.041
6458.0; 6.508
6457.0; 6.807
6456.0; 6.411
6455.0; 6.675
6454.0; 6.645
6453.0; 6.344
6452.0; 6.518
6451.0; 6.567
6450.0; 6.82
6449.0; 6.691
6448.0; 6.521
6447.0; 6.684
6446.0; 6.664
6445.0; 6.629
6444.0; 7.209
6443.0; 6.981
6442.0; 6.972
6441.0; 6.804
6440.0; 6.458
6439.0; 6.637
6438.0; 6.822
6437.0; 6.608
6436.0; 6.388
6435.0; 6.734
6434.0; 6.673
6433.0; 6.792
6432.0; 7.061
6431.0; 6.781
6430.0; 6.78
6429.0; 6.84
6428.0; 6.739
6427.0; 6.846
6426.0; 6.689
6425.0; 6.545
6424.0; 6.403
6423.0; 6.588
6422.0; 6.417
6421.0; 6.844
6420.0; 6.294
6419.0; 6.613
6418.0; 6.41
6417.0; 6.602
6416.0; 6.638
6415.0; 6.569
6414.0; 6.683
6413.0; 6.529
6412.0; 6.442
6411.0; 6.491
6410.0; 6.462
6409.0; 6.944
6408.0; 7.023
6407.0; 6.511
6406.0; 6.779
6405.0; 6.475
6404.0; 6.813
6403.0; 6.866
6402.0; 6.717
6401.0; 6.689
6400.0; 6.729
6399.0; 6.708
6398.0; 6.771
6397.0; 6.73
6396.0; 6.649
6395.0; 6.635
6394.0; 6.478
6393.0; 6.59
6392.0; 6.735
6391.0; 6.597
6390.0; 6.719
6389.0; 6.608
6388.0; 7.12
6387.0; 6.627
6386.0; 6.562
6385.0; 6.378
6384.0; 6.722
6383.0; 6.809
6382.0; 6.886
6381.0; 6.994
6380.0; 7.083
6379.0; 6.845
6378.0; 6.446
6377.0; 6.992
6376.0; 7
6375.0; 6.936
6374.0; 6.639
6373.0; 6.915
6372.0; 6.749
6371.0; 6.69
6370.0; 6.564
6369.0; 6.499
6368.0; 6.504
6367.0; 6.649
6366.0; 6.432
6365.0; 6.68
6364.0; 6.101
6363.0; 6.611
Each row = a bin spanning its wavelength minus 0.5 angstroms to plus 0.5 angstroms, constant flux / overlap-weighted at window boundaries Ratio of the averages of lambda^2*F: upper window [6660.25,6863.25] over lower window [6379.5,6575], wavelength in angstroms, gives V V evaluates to 1.06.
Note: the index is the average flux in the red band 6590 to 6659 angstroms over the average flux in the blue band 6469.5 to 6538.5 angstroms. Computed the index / 1.0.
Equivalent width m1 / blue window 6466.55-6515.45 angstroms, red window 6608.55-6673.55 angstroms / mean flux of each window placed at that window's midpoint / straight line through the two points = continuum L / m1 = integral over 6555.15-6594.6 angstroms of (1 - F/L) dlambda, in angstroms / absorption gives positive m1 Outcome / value -1.2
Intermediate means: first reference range 6.65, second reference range 6.59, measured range 6.82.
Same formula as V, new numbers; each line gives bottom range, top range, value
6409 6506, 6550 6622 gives 1.05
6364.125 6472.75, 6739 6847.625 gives 1.09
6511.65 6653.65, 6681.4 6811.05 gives 1.02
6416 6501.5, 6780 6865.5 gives 1.09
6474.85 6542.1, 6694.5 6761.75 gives 1.04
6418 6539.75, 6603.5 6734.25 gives 1.04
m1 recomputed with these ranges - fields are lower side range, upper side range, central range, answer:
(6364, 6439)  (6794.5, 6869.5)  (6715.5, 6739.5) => 0.2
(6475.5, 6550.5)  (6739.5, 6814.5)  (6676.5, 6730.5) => 0.1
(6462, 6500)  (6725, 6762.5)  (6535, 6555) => -0.9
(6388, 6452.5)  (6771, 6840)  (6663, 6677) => 0.2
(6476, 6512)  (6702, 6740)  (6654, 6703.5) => -0.3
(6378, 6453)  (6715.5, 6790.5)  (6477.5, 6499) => 0.4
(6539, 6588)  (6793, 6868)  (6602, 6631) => 0.5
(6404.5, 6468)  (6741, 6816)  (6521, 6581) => -1.1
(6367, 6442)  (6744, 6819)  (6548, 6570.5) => 0.1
